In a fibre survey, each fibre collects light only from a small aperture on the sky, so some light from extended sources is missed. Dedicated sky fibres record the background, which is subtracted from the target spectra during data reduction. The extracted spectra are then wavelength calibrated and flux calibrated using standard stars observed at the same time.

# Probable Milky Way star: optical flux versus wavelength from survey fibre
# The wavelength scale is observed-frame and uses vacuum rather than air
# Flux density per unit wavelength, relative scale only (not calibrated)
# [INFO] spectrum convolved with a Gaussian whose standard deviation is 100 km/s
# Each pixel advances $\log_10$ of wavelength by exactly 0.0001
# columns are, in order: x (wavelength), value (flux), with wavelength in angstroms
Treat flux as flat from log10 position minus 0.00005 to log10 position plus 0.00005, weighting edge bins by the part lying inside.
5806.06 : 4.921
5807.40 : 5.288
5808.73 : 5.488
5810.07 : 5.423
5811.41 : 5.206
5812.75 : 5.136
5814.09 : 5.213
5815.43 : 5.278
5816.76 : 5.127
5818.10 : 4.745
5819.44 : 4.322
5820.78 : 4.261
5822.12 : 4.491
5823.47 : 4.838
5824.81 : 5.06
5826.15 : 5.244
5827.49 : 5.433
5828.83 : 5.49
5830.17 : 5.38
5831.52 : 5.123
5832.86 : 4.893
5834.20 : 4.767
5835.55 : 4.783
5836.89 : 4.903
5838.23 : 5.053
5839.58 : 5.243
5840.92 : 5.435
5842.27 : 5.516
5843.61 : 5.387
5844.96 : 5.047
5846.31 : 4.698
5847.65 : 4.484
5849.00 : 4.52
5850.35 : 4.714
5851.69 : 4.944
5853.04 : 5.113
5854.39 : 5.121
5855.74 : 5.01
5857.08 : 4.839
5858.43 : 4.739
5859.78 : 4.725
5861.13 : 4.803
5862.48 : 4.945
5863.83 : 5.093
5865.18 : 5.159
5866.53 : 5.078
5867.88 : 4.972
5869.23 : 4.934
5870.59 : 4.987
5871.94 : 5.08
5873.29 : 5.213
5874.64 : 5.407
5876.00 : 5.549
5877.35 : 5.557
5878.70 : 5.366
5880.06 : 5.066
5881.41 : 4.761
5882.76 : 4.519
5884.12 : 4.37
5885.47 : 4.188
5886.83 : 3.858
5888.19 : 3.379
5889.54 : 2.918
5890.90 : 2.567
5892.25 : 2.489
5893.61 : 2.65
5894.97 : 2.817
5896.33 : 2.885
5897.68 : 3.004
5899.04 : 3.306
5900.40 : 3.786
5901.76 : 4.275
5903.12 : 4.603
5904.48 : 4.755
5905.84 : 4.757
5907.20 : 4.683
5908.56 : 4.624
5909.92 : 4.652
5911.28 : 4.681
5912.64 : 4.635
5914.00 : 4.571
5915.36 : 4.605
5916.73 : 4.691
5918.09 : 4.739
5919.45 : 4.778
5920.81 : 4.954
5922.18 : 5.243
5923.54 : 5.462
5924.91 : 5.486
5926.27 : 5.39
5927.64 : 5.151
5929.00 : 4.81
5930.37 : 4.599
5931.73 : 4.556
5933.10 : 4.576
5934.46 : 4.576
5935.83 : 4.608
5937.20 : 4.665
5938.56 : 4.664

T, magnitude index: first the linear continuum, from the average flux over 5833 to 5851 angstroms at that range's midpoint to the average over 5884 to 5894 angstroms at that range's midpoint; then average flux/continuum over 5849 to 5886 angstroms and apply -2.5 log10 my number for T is -0.23 mag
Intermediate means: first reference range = 4.96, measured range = 4.97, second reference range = 3.26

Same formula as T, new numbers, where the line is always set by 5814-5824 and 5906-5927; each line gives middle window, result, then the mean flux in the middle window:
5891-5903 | 0.46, 3.19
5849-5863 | -0.02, 4.88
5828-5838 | -0.06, 5.06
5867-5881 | -0.08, 5.2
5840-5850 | -0.05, 5.01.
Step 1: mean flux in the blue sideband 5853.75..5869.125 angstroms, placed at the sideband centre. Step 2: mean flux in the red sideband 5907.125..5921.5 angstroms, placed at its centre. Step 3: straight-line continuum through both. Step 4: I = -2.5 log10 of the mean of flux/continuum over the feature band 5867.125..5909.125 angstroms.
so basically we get 0.14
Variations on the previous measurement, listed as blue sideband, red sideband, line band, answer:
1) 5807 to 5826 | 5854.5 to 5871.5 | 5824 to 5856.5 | -0.02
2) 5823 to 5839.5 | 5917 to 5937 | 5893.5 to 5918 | 0.19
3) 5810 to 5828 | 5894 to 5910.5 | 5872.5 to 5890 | -0.10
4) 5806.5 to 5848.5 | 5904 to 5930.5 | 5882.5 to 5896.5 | 0.43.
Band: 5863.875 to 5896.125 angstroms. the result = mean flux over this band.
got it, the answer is 4.38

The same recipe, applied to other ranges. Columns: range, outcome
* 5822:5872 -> 5.01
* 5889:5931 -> 4.28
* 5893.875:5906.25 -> 3.74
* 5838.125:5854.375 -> 5.01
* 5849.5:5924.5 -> 4.52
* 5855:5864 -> 4.87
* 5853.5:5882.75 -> 5.06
